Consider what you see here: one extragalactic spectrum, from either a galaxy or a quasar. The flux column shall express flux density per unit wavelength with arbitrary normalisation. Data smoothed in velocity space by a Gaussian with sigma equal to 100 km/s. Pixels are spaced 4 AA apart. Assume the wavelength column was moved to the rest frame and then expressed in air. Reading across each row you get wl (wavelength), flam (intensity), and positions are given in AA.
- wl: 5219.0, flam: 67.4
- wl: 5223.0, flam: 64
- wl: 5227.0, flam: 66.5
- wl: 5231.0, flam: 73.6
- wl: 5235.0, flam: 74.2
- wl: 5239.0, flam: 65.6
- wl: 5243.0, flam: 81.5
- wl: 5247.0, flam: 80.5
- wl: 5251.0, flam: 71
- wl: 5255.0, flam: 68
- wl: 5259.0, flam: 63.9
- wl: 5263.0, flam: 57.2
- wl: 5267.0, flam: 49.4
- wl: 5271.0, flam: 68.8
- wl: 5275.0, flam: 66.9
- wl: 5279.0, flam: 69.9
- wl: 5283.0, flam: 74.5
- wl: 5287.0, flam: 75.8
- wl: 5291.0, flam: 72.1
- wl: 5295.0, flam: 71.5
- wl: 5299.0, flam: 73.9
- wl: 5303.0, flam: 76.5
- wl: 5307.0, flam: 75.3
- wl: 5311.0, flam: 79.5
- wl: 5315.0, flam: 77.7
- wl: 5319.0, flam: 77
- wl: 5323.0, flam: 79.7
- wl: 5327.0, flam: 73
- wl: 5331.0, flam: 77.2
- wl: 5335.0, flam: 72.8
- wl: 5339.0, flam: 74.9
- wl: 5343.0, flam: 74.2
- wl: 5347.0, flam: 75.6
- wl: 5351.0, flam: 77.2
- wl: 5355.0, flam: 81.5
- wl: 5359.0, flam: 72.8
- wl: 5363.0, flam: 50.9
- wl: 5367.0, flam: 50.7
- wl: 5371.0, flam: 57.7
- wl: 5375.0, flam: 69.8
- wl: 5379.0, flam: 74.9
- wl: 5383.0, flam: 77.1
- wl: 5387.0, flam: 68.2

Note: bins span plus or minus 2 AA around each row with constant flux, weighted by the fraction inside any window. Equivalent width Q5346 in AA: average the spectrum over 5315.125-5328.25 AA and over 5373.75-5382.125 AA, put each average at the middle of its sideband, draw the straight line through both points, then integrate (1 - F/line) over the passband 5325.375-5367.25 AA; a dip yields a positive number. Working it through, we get 1.97 AA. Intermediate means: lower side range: 76.9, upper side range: 73.2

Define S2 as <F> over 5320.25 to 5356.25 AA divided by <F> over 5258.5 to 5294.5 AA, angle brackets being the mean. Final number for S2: 1.14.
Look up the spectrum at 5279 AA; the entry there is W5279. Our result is 69.9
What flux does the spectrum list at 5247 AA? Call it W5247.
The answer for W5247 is 80.5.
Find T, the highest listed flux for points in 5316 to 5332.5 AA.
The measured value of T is 79.7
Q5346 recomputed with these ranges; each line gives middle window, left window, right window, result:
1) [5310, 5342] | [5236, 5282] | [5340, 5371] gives -3.8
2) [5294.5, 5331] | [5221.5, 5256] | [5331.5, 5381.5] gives -3.0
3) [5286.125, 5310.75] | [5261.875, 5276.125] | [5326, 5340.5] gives -2.8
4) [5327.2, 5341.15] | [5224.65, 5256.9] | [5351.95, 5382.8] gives -1.3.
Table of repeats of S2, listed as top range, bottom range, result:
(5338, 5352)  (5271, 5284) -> 1.08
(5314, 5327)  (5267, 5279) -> 1.19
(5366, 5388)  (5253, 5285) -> 1.03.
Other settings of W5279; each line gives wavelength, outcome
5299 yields 73.9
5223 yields 64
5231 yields 73.6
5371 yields 57.7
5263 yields 57.2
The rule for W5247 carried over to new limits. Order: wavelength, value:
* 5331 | 77.2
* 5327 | 73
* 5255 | 68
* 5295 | 71.5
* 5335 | 72.8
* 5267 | 49.4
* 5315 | 77.7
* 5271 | 68.8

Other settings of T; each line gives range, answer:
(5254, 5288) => 75.8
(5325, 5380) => 81.5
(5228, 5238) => 74.2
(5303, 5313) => 79.5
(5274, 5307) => 76.5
